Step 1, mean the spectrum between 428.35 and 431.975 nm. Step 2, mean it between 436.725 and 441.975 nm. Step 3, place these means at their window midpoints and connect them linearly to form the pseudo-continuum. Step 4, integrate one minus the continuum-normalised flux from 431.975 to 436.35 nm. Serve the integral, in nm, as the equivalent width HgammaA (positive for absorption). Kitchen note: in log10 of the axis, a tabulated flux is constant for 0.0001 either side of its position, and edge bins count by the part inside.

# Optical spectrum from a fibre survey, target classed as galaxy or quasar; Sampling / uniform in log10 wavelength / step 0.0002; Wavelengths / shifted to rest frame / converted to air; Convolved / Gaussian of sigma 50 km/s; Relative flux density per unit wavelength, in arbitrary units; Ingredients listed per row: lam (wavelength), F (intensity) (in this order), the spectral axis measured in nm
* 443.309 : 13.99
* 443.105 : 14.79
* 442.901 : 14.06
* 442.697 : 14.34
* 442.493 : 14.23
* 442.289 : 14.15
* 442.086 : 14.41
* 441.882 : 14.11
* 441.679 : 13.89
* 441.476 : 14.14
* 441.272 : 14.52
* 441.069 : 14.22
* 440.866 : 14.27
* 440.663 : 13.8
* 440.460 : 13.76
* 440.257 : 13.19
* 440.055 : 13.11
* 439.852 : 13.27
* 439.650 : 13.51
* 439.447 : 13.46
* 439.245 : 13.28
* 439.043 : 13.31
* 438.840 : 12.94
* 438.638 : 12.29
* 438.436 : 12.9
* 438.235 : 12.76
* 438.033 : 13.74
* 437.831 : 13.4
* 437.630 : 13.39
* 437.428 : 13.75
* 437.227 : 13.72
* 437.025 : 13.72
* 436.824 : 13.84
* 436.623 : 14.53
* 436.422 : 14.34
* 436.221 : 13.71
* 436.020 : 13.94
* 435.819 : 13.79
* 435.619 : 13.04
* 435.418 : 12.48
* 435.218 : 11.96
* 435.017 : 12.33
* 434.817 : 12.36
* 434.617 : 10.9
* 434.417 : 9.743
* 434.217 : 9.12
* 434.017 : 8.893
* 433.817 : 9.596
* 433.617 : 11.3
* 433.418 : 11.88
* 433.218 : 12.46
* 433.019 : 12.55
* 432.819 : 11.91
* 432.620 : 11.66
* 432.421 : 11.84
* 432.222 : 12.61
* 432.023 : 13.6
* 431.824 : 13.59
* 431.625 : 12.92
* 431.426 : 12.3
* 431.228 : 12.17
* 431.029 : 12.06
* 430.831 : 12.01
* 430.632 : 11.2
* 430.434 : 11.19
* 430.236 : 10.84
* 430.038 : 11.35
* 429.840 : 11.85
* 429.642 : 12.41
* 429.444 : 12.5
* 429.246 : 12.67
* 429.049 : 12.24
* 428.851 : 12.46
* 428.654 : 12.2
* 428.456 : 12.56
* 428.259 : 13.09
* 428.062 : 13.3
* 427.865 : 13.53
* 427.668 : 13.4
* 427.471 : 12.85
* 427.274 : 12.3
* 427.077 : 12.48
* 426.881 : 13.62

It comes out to 0.301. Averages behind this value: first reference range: 12.2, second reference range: 13.5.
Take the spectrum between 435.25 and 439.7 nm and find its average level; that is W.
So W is 13.4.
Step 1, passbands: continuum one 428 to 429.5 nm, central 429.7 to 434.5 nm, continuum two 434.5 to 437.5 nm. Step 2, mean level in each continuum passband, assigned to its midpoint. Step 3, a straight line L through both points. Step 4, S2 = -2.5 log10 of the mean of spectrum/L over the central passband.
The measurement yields 0.11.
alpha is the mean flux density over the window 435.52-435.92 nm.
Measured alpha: 13.4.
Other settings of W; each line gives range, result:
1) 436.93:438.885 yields 13.3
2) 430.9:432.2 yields 12.7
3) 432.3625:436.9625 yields 12.1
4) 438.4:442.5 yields 13.7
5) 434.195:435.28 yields 11.2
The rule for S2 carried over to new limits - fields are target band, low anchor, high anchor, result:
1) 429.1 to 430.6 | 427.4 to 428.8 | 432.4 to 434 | 0.06 mag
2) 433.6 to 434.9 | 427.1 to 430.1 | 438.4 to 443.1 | 0.28 mag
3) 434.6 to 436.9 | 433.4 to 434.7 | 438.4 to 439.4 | -0.18 mag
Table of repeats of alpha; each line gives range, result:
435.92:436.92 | 14.1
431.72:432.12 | 13.6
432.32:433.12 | 12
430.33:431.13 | 11.6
